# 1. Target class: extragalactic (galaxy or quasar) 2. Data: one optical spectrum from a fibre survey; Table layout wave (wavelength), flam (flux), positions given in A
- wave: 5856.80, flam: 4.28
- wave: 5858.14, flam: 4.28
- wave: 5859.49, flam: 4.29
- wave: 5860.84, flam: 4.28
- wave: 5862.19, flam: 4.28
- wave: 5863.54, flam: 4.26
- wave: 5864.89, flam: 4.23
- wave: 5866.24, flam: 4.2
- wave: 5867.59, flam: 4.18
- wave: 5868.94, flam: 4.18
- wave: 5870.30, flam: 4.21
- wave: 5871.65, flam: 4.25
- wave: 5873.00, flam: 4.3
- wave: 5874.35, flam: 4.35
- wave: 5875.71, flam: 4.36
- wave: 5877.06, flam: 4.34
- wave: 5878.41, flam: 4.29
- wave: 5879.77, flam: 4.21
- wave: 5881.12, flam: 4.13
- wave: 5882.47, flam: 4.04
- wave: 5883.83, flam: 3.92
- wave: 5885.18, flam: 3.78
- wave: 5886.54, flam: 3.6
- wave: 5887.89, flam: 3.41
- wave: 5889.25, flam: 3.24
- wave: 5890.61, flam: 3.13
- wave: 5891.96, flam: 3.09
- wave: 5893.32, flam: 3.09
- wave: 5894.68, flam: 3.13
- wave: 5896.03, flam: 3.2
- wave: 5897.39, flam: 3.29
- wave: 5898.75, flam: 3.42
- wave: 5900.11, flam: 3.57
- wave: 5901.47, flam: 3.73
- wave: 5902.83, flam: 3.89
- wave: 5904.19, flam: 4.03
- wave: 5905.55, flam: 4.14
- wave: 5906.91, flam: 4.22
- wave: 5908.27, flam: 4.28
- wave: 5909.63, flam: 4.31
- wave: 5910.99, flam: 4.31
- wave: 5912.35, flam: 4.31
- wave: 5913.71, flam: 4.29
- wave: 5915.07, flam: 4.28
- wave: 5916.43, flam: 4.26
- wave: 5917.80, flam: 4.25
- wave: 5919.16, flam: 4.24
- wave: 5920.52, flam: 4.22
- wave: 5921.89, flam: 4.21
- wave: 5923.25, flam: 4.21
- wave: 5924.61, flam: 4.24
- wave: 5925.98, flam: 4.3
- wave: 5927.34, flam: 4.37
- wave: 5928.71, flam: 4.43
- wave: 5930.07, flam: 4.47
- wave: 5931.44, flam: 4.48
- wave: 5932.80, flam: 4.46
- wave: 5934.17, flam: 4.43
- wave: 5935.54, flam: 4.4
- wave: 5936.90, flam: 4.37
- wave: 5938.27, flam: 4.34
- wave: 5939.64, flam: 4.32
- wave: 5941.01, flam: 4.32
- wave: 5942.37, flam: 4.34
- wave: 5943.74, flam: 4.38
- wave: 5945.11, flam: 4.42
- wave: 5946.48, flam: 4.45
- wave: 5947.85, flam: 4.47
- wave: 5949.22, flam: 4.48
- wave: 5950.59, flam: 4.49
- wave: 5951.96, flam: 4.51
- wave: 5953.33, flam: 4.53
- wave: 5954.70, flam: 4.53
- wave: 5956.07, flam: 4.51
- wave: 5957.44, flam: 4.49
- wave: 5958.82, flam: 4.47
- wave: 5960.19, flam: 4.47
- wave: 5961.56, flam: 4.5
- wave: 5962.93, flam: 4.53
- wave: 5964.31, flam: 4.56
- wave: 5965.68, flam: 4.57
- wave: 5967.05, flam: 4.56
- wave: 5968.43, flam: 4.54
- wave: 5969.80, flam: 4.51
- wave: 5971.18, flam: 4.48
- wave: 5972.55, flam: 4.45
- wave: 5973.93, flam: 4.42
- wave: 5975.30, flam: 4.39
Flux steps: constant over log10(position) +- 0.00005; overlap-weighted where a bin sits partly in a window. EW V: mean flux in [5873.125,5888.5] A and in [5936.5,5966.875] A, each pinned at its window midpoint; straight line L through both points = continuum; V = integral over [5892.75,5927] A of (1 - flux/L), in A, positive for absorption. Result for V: 1.94 A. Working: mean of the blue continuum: 4.05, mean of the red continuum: 4.46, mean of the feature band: 3.98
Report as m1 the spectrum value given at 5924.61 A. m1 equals 4.24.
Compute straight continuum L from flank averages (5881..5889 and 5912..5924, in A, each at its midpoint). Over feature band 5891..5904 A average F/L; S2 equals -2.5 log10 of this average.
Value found 0.16 mag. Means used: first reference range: 3.76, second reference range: 4.25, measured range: 3.4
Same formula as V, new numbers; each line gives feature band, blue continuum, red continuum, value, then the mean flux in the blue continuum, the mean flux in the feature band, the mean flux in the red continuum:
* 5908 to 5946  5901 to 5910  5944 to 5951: -0.5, 4.09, 4.33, 4.45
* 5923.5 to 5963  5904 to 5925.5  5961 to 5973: -0.3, 4.24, 4.43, 4.52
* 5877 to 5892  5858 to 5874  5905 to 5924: 1.7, 4.25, 3.77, 4.25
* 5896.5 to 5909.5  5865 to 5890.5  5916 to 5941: 1.0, 4.04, 3.85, 4.33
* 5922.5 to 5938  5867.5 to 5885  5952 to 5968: 0.1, 4.2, 4.38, 4.52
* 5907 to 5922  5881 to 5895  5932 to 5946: -1.2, 3.49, 4.27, 4.38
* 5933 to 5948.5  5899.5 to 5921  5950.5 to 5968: 0.0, 4.15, 4.39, 4.52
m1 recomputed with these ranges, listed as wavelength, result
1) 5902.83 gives 3.89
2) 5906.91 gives 4.22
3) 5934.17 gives 4.43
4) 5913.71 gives 4.29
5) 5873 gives 4.3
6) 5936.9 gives 4.37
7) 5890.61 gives 3.13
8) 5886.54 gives 3.6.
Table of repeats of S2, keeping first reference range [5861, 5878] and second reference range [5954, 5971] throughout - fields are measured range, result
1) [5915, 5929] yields 0.035 mag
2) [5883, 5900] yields 0.270 mag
